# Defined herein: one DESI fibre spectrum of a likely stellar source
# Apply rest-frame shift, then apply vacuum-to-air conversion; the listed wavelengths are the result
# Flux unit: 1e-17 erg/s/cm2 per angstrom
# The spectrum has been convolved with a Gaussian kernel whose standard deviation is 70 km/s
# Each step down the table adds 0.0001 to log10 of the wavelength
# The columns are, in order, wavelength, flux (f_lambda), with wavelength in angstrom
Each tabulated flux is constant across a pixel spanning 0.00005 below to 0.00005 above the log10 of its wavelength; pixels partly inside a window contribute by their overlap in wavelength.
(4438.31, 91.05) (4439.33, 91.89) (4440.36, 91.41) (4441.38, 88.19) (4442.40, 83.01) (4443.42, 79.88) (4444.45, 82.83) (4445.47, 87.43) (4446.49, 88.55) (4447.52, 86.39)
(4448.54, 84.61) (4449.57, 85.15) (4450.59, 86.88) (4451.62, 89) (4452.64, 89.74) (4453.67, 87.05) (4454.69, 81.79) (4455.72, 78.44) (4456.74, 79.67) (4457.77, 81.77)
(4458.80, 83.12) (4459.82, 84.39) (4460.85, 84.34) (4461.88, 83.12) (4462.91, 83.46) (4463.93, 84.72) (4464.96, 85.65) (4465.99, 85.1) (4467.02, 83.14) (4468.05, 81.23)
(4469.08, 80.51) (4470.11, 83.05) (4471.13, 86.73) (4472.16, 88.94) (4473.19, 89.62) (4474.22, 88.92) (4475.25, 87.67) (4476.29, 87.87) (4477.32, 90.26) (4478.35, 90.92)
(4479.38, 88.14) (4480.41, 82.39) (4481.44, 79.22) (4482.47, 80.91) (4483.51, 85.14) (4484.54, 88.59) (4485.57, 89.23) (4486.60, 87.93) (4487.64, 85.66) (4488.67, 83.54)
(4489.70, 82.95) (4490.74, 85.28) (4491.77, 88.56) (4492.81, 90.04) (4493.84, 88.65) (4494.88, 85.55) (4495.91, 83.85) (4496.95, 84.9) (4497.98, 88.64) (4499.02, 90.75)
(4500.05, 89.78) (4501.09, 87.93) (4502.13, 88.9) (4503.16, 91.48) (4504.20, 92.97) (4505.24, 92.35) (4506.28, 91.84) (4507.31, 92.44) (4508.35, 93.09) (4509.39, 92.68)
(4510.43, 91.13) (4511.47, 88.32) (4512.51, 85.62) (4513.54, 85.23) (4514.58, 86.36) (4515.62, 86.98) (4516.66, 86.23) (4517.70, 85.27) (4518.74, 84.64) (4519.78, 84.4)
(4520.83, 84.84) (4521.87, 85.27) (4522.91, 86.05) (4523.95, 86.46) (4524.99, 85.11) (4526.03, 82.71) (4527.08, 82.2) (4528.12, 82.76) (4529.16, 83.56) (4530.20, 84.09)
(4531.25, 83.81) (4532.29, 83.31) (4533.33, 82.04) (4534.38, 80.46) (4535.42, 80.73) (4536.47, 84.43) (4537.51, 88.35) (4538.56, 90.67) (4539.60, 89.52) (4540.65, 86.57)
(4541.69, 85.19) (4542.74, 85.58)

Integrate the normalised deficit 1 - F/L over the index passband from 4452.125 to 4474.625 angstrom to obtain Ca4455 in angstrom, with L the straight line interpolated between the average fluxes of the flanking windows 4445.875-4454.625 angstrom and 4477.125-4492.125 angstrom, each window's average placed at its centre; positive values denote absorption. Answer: 0.6 angstrom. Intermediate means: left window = 86.9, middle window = 84.3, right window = 85.8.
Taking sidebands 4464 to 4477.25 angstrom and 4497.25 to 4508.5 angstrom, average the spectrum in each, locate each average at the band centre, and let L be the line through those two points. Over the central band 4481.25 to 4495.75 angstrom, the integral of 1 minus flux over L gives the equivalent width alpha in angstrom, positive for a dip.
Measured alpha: 0.4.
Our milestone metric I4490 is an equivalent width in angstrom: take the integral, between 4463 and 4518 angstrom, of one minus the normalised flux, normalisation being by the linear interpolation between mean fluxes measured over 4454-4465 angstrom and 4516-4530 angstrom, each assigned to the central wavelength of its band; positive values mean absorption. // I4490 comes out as -2.34 angstrom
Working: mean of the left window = 82.8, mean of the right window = 84.6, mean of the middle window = 87.2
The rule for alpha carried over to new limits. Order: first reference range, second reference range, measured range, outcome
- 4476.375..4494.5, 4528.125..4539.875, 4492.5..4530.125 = -0.9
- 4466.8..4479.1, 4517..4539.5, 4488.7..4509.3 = -0.8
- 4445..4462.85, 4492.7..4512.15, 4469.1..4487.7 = 0.1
